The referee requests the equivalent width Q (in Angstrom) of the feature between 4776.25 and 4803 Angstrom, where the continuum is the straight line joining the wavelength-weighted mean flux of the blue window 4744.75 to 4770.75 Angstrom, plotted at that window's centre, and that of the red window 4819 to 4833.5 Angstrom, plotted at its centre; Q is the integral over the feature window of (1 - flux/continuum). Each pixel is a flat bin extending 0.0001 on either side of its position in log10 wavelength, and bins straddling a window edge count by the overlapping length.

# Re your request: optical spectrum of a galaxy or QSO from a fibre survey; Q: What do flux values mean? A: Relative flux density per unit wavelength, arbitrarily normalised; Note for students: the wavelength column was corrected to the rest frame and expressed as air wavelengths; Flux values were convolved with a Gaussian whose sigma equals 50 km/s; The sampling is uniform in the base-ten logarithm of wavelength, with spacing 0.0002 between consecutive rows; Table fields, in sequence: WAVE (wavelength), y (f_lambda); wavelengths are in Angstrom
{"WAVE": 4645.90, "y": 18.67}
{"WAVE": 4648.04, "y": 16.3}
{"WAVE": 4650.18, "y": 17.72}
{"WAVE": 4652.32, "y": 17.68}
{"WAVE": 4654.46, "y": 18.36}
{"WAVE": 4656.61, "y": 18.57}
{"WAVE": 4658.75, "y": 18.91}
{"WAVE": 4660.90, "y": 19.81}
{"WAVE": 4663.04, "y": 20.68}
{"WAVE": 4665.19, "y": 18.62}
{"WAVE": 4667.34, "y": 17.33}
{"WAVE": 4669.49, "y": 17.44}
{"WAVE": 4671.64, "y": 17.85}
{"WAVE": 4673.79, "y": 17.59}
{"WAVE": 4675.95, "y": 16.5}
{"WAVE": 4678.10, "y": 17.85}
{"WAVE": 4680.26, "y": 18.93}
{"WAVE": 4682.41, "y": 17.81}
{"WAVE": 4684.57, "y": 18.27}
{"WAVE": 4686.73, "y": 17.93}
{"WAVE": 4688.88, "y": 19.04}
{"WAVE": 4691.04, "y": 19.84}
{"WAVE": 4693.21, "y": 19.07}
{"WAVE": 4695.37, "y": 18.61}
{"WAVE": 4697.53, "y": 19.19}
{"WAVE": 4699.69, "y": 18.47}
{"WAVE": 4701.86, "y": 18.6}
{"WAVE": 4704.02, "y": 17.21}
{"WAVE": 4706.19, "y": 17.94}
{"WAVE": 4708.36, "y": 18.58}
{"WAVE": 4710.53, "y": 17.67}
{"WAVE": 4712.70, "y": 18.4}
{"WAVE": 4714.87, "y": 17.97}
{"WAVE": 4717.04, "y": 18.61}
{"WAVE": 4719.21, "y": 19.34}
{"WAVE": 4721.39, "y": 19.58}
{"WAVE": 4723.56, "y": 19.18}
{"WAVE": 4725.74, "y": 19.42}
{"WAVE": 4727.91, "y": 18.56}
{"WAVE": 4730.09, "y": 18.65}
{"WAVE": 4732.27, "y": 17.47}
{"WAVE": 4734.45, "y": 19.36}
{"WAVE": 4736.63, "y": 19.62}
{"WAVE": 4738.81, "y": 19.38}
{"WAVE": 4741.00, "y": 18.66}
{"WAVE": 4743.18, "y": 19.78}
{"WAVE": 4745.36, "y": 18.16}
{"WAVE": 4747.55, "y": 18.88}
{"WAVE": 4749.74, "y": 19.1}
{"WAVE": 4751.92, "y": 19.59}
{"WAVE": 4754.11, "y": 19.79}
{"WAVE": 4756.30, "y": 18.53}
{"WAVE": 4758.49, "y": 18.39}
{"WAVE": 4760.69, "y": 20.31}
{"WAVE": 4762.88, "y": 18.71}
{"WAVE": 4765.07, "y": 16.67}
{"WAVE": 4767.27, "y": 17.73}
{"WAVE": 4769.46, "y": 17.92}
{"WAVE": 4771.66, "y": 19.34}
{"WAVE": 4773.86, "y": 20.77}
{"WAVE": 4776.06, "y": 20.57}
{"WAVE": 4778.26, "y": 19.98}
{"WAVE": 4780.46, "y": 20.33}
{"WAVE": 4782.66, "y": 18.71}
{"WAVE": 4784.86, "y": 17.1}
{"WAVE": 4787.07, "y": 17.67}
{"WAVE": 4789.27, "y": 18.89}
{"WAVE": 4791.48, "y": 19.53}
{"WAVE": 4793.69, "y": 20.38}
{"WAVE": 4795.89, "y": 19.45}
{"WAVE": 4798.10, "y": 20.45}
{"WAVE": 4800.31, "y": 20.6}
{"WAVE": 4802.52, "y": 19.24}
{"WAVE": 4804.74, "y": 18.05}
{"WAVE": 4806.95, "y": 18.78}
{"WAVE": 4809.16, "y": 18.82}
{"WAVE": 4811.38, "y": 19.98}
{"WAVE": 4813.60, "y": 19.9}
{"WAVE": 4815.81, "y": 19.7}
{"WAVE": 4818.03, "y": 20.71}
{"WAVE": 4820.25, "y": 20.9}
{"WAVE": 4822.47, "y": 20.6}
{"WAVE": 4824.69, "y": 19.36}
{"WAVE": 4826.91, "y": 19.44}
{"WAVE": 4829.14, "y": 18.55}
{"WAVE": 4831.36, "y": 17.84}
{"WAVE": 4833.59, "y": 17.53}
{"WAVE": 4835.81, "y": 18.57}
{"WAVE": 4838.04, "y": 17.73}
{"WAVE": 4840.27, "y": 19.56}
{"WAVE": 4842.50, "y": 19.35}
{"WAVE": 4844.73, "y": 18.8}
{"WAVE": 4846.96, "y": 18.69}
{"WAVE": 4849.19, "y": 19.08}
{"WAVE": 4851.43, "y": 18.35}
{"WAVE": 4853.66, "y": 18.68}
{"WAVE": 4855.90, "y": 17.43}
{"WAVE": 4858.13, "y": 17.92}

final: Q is -0.6 Angstrom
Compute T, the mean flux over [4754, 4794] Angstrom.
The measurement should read 19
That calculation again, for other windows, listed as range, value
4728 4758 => 19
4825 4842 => 18.5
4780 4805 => 19.2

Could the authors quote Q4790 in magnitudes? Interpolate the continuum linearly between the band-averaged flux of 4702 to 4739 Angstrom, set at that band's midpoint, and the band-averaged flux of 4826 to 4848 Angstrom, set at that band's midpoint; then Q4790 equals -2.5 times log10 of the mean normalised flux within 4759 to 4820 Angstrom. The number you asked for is -0.039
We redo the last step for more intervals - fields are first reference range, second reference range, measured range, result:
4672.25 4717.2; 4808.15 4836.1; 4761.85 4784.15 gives -0.004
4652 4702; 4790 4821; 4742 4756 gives -0.001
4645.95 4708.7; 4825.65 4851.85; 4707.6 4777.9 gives -0.027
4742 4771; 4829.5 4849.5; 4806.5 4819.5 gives -0.063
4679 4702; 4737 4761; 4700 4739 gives 0.017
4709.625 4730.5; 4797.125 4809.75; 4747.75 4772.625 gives 0.017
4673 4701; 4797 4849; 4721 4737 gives -0.015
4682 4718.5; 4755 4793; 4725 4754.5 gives -0.018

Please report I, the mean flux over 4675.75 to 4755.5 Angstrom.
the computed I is 18.7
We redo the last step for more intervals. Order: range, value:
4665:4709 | 18.2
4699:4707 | 18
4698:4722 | 18.4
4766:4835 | 19.3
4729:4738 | 18.8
